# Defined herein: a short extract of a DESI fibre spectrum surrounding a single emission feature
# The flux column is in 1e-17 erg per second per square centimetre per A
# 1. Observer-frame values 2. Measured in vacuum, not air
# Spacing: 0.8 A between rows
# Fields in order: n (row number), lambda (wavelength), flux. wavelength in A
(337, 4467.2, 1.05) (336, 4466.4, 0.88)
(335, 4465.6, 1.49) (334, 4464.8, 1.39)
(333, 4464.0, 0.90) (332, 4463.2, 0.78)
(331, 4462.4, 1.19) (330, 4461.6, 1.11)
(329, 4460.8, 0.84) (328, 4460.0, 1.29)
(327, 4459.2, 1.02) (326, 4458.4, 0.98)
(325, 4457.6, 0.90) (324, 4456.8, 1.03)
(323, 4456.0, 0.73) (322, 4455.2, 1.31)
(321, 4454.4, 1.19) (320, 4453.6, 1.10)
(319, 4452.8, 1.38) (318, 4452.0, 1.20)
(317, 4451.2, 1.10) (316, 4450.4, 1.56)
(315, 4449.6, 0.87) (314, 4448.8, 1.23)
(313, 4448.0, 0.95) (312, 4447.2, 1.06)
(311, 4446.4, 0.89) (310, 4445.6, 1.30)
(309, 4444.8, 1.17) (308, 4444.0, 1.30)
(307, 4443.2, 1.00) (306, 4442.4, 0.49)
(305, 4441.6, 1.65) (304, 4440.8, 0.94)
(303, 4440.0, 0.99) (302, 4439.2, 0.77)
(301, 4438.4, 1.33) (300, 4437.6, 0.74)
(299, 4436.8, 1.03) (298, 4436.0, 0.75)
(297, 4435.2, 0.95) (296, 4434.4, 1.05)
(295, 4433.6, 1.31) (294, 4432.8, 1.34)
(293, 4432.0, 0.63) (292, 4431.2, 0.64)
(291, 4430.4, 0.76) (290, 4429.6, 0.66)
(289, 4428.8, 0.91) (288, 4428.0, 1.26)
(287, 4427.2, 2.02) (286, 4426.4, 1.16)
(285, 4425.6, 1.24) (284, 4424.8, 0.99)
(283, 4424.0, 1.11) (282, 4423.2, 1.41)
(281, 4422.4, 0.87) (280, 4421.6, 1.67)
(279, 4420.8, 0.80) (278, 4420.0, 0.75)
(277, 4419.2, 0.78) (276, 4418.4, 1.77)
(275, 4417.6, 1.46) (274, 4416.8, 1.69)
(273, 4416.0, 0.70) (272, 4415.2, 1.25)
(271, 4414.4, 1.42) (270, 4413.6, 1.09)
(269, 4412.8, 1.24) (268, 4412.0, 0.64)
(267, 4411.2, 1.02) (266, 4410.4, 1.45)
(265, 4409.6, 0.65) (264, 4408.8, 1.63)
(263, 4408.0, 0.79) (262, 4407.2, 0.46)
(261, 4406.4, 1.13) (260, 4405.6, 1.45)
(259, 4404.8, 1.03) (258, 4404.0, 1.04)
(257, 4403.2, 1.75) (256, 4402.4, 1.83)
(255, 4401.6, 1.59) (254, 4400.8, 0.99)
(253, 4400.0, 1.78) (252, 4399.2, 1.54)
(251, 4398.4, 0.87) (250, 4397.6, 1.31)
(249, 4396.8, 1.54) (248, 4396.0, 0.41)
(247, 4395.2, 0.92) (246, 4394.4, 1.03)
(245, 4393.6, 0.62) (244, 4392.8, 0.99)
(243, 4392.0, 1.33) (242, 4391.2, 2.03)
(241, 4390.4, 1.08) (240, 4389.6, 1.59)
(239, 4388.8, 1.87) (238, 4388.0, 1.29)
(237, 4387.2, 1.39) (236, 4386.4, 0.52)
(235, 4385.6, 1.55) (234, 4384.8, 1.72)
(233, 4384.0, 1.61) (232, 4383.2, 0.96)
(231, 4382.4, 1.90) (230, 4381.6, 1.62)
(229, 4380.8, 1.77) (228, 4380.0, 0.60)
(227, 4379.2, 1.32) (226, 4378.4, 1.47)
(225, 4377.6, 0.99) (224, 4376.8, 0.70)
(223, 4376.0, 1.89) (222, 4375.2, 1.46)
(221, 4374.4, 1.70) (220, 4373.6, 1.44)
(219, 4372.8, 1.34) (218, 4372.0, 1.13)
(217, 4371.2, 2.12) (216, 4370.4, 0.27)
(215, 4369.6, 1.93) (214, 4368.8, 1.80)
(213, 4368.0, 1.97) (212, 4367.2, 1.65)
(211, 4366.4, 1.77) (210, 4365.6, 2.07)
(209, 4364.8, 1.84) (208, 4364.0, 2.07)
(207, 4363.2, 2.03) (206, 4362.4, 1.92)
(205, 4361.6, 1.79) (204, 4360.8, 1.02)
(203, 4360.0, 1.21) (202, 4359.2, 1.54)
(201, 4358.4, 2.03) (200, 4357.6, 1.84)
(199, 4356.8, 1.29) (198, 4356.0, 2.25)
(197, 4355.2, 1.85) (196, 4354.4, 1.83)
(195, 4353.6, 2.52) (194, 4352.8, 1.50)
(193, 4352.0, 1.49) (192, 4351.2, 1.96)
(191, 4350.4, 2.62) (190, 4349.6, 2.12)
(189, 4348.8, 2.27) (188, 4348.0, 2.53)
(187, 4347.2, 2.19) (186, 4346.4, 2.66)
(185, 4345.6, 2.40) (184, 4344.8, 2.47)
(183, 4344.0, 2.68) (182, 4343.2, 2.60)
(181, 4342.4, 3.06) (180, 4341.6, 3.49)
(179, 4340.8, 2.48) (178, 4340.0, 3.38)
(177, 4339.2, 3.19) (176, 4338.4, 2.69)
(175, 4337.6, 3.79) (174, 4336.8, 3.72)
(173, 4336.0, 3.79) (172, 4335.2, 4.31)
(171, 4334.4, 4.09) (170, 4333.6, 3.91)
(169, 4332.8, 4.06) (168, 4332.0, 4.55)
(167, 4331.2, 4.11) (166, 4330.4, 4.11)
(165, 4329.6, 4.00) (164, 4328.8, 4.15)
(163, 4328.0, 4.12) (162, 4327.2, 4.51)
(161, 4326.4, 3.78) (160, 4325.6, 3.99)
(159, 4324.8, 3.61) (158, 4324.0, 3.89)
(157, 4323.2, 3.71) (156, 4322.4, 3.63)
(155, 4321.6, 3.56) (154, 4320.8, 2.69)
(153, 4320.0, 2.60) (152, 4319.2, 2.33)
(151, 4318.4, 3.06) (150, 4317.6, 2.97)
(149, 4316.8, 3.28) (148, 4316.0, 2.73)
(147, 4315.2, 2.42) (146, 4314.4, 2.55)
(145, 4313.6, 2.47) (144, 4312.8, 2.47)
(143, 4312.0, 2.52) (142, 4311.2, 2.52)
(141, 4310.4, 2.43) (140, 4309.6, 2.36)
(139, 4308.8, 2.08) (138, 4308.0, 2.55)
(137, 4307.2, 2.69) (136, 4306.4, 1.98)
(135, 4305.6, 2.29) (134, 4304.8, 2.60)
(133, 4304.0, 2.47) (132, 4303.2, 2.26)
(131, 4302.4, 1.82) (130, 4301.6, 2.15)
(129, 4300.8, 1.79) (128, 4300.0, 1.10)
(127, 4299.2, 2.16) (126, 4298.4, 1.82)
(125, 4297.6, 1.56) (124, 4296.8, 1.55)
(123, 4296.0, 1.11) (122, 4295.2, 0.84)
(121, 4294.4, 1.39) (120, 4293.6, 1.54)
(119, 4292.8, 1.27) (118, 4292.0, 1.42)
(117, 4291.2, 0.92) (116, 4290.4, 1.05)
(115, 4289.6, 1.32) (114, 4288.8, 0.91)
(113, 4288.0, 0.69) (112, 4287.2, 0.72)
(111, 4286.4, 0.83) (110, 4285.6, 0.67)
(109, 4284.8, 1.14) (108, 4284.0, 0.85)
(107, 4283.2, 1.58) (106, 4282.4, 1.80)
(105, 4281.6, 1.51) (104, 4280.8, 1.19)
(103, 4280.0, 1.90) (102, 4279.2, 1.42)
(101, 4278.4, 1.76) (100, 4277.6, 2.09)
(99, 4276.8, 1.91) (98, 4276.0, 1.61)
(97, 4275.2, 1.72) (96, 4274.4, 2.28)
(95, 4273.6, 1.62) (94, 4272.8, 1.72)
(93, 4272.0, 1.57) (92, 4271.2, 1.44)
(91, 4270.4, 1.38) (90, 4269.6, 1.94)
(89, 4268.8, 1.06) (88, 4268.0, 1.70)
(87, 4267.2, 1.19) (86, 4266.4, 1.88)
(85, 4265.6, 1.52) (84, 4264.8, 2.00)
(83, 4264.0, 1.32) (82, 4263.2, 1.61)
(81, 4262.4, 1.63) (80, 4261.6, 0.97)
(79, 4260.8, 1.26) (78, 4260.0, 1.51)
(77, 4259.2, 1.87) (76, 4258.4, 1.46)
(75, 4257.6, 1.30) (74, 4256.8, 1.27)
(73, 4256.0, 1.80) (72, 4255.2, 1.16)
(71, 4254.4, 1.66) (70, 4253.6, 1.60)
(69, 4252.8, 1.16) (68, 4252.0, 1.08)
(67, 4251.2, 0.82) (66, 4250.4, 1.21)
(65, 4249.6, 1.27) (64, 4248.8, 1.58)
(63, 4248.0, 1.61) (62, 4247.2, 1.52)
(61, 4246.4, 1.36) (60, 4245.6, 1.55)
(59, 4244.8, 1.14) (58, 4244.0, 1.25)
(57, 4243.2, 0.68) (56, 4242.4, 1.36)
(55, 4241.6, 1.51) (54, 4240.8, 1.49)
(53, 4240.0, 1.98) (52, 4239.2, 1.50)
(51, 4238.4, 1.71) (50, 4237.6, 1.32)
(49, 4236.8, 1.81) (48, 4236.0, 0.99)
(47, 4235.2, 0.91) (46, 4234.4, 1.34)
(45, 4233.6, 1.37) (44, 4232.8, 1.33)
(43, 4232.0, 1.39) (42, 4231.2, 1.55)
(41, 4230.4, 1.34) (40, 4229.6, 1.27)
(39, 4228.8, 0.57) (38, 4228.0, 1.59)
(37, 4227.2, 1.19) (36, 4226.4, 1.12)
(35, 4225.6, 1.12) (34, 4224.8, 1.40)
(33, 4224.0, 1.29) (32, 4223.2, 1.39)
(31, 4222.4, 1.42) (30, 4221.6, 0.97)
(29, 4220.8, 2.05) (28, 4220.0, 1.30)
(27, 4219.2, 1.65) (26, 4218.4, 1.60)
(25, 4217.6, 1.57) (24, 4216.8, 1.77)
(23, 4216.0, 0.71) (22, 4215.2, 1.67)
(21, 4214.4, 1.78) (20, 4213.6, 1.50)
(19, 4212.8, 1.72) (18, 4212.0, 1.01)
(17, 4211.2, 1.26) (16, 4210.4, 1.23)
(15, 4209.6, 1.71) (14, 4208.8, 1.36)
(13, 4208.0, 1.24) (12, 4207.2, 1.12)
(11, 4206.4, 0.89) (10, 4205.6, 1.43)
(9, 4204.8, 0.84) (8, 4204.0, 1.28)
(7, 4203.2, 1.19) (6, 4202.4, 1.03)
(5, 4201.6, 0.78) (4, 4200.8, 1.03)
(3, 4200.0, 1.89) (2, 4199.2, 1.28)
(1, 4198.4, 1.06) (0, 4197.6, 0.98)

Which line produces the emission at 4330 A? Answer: C IV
